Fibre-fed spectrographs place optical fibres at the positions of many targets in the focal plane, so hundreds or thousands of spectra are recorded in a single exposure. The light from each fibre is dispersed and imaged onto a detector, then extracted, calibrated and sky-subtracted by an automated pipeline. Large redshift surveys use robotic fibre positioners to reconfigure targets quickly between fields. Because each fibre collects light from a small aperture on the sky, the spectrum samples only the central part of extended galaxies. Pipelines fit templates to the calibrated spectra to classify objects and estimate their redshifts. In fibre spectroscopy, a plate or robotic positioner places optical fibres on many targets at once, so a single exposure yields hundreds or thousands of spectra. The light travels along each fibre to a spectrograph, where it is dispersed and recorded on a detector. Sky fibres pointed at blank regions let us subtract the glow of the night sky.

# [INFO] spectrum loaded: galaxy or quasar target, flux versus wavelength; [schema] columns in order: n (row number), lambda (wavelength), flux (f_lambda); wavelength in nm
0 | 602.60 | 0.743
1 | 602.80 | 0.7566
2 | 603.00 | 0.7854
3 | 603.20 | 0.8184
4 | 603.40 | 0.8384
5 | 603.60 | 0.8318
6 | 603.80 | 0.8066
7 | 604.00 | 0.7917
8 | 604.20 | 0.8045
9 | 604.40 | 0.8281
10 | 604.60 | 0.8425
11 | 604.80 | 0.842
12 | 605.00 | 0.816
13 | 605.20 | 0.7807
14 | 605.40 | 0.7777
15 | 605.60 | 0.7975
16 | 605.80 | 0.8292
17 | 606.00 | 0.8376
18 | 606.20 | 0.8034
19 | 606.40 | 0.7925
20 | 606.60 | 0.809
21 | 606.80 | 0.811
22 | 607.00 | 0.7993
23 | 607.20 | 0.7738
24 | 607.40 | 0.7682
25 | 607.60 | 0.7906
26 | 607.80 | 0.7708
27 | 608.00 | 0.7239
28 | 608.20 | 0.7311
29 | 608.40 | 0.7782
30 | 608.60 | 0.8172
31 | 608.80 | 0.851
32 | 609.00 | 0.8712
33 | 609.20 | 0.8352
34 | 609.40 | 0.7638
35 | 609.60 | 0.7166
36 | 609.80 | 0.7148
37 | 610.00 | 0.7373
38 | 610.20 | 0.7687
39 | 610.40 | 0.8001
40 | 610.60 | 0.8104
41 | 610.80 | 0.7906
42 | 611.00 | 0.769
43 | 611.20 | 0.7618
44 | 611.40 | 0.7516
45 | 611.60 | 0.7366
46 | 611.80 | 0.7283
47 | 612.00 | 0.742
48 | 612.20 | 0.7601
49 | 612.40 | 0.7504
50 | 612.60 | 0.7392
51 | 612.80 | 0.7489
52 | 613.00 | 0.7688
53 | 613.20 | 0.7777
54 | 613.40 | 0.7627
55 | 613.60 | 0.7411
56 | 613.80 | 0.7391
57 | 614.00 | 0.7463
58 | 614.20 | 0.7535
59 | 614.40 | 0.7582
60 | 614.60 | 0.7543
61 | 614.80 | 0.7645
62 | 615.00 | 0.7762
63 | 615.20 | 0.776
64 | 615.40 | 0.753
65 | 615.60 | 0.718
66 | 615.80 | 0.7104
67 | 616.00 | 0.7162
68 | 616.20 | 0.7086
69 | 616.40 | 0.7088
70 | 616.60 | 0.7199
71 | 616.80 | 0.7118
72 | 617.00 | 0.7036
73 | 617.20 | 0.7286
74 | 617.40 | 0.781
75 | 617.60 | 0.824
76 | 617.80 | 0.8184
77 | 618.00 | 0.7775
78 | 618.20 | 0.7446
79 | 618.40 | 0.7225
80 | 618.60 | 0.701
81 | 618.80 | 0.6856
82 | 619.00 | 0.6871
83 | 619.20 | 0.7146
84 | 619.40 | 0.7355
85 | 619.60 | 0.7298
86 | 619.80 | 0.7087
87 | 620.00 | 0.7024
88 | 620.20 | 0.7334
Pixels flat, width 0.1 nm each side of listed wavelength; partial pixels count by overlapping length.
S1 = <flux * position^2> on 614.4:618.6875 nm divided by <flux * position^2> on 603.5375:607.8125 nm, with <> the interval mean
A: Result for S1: 1.0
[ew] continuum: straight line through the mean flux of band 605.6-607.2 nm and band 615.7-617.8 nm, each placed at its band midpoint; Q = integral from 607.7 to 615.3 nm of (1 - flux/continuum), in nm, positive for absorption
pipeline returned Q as 0.07 nm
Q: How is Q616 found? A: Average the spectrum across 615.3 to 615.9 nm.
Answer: 0.727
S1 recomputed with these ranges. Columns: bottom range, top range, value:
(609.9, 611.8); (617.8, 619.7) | 0.97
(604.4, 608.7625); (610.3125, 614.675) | 0.97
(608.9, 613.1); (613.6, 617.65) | 0.98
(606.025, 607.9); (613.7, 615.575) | 0.98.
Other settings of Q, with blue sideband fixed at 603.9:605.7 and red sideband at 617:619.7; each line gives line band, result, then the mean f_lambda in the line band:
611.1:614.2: 0.077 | 0.75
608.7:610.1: 0.003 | 0.784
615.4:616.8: 0.067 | 0.716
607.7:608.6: 0.038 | 0.758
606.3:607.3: 0.002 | 0.797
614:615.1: 0.000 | 0.76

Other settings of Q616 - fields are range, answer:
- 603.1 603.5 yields 0.828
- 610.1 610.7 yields 0.793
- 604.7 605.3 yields 0.813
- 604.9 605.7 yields 0.793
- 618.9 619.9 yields 0.715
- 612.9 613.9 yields 0.758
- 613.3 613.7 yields 0.752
